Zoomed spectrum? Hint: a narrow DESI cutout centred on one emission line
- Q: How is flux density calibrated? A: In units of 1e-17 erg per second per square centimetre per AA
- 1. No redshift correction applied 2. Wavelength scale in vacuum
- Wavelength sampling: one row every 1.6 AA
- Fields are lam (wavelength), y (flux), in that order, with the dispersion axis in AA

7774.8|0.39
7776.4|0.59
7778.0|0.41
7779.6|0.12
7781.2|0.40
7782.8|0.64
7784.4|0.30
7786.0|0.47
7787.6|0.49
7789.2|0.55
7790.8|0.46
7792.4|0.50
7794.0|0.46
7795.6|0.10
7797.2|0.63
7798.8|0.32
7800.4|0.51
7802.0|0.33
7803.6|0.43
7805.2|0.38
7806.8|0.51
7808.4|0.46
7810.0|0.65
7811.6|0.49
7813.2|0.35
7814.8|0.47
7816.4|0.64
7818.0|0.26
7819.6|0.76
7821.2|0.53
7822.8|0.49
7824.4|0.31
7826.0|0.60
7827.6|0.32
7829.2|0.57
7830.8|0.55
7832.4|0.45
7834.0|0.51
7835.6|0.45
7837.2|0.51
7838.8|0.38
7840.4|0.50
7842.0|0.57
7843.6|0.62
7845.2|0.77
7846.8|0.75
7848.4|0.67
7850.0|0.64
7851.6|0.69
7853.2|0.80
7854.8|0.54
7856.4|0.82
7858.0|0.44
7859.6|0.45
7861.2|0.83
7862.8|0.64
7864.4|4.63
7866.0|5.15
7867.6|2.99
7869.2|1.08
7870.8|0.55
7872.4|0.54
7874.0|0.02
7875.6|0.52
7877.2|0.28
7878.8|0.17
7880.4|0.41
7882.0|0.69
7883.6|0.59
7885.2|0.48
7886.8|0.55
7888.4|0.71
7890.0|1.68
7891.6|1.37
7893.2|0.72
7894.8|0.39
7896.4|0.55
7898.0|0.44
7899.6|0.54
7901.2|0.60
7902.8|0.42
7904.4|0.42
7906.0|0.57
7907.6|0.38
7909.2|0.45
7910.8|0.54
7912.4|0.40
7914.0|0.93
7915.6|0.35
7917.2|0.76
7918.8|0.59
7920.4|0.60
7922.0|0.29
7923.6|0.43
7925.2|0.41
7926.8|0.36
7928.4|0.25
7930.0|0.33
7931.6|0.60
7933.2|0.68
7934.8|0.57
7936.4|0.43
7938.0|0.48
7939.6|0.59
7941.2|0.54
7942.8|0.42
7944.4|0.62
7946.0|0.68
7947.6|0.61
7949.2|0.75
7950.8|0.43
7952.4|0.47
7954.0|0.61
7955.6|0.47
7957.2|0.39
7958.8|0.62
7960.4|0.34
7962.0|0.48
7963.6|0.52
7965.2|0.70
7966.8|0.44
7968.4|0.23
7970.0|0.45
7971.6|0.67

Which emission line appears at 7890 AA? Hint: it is [N II]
